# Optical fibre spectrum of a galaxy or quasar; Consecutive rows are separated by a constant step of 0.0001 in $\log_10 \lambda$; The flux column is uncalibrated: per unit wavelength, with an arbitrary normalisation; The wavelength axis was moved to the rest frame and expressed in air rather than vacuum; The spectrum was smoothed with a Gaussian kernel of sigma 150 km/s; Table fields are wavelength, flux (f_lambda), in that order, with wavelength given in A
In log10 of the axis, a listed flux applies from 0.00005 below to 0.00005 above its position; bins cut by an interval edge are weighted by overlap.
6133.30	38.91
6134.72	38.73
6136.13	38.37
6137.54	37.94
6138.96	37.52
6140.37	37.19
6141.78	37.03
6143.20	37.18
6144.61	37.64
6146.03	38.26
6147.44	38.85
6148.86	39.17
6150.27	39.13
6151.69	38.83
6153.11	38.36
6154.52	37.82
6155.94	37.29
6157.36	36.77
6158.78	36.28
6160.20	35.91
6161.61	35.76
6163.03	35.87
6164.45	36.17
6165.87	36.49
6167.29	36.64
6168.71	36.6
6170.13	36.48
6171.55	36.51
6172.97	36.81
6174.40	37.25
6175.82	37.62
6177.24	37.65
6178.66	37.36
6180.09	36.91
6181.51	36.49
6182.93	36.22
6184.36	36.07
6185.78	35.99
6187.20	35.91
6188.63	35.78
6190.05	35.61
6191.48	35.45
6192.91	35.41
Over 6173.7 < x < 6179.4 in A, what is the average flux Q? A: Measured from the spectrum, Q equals 37.5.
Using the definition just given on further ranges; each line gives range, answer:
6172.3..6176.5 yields 37.2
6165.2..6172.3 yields 36.6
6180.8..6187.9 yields 36.2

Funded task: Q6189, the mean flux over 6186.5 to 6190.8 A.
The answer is 35.7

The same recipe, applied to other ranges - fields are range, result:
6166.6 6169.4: 36.6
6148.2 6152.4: 39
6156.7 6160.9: 36.3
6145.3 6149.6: 38.8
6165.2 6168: 36.6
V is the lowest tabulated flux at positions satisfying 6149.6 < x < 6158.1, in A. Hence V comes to 36.77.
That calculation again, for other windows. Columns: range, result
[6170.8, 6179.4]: 36.51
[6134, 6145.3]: 37.03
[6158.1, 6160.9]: 35.91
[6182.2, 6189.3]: 35.78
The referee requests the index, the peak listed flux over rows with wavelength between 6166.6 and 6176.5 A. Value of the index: 37.62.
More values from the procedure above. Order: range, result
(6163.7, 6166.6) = 36.49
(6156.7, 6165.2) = 36.77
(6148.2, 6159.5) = 39.17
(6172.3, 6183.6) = 37.65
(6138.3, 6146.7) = 38.26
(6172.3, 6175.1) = 37.25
